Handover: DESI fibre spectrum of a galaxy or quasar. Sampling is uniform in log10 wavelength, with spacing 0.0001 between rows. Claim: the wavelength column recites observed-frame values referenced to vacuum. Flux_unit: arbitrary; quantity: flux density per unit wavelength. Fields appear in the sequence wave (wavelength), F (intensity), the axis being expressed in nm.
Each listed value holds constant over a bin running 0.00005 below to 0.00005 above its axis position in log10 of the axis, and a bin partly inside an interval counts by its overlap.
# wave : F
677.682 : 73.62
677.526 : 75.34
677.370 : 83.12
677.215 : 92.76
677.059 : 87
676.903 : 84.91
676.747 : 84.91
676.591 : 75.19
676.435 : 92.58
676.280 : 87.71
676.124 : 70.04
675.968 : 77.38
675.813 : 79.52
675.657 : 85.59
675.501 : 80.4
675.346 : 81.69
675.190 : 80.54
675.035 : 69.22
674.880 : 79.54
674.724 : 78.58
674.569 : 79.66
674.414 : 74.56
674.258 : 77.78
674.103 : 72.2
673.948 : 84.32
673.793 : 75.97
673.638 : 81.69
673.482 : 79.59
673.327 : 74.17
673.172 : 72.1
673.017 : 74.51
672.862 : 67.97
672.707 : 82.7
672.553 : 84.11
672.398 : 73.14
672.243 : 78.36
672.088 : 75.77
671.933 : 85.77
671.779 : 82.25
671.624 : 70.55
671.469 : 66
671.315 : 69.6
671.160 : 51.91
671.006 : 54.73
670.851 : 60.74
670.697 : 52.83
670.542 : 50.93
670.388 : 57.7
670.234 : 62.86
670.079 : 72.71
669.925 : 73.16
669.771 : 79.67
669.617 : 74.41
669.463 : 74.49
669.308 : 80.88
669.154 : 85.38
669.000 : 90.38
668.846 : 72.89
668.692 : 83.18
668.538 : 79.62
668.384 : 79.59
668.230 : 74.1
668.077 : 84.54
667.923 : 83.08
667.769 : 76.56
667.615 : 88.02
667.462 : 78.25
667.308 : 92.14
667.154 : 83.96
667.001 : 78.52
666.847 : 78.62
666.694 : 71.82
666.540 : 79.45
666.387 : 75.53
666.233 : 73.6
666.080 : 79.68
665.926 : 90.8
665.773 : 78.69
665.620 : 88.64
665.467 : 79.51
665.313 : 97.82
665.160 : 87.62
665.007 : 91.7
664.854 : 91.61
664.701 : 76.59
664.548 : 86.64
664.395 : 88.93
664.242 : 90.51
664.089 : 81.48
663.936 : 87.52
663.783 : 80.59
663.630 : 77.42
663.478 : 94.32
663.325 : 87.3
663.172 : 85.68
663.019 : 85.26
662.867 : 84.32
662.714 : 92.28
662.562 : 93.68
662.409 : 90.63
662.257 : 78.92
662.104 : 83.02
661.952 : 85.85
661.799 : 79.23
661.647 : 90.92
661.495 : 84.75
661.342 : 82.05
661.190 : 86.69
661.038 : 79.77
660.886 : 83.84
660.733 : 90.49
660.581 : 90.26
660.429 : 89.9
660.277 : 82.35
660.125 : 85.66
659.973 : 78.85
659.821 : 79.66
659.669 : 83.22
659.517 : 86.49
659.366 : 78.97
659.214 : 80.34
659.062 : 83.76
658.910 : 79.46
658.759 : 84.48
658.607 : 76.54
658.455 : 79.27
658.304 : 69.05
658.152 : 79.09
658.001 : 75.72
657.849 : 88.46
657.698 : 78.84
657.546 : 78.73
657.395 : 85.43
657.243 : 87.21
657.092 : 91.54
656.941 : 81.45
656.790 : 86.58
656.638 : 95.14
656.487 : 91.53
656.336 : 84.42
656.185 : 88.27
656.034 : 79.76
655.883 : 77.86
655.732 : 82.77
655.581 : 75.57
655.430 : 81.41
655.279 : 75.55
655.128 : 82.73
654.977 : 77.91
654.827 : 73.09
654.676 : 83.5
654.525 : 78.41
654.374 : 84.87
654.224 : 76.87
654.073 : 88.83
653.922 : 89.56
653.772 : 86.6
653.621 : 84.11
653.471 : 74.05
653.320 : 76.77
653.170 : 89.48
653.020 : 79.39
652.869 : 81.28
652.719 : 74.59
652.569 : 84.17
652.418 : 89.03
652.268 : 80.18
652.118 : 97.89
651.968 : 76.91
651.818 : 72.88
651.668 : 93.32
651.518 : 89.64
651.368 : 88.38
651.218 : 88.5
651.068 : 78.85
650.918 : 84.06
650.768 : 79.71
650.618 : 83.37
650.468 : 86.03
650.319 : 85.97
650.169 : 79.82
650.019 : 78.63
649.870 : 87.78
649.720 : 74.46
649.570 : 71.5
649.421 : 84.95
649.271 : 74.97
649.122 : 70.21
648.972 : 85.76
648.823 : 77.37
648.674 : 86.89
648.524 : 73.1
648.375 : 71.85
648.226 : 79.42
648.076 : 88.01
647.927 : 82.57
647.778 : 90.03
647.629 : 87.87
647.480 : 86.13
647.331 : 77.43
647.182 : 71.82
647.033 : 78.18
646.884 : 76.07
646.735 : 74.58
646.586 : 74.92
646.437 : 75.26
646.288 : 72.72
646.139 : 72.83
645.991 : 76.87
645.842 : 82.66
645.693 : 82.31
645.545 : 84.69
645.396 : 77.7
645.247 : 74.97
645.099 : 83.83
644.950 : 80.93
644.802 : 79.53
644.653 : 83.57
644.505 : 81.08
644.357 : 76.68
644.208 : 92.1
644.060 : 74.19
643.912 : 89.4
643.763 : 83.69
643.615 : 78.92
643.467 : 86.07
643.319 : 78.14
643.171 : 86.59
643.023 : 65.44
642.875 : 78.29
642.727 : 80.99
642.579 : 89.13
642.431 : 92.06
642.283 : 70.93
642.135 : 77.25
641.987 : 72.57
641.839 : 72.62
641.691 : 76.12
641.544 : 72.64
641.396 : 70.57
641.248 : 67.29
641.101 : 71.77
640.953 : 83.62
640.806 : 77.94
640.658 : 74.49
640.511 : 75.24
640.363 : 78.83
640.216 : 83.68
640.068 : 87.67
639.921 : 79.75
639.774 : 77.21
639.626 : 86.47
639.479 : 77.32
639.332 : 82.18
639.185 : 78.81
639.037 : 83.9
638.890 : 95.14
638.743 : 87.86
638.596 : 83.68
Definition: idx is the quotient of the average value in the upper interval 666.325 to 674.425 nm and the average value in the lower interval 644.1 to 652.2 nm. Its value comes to 0.93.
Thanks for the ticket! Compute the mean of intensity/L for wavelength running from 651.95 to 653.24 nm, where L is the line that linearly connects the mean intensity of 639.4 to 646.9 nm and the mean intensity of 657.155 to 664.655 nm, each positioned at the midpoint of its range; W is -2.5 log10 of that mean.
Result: -0.03 mag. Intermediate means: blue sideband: 78.9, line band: 83.9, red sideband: 83.9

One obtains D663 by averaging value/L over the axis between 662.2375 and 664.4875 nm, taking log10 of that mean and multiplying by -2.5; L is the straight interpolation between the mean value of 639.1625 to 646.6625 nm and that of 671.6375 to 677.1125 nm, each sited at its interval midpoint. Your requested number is -0.10 mag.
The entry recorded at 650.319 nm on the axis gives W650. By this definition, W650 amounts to 85.97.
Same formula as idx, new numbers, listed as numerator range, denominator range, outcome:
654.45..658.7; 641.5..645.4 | 1.02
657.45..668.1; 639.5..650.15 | 1.06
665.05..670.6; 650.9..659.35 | 0.96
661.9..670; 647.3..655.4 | 1.01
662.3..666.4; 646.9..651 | 1.07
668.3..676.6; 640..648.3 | 0.95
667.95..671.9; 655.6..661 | 0.86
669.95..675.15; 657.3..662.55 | 0.87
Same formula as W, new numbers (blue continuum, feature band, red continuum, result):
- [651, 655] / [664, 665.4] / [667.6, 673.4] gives -0.15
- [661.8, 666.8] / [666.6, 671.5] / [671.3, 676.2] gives 0.10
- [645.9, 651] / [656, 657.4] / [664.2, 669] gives -0.08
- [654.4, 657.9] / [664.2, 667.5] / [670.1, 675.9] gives -0.09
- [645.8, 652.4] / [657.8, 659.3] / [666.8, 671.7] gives -0.03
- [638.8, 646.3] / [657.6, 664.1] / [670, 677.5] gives -0.09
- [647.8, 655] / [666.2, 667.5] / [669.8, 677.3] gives -0.03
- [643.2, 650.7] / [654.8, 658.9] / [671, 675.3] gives -0.05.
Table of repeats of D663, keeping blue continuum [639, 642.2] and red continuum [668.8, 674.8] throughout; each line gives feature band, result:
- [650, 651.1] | -0.084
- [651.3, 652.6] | -0.133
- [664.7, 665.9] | -0.178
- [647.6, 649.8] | -0.046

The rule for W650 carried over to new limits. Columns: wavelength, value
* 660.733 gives 90.49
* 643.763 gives 83.69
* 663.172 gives 85.68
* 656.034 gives 79.76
